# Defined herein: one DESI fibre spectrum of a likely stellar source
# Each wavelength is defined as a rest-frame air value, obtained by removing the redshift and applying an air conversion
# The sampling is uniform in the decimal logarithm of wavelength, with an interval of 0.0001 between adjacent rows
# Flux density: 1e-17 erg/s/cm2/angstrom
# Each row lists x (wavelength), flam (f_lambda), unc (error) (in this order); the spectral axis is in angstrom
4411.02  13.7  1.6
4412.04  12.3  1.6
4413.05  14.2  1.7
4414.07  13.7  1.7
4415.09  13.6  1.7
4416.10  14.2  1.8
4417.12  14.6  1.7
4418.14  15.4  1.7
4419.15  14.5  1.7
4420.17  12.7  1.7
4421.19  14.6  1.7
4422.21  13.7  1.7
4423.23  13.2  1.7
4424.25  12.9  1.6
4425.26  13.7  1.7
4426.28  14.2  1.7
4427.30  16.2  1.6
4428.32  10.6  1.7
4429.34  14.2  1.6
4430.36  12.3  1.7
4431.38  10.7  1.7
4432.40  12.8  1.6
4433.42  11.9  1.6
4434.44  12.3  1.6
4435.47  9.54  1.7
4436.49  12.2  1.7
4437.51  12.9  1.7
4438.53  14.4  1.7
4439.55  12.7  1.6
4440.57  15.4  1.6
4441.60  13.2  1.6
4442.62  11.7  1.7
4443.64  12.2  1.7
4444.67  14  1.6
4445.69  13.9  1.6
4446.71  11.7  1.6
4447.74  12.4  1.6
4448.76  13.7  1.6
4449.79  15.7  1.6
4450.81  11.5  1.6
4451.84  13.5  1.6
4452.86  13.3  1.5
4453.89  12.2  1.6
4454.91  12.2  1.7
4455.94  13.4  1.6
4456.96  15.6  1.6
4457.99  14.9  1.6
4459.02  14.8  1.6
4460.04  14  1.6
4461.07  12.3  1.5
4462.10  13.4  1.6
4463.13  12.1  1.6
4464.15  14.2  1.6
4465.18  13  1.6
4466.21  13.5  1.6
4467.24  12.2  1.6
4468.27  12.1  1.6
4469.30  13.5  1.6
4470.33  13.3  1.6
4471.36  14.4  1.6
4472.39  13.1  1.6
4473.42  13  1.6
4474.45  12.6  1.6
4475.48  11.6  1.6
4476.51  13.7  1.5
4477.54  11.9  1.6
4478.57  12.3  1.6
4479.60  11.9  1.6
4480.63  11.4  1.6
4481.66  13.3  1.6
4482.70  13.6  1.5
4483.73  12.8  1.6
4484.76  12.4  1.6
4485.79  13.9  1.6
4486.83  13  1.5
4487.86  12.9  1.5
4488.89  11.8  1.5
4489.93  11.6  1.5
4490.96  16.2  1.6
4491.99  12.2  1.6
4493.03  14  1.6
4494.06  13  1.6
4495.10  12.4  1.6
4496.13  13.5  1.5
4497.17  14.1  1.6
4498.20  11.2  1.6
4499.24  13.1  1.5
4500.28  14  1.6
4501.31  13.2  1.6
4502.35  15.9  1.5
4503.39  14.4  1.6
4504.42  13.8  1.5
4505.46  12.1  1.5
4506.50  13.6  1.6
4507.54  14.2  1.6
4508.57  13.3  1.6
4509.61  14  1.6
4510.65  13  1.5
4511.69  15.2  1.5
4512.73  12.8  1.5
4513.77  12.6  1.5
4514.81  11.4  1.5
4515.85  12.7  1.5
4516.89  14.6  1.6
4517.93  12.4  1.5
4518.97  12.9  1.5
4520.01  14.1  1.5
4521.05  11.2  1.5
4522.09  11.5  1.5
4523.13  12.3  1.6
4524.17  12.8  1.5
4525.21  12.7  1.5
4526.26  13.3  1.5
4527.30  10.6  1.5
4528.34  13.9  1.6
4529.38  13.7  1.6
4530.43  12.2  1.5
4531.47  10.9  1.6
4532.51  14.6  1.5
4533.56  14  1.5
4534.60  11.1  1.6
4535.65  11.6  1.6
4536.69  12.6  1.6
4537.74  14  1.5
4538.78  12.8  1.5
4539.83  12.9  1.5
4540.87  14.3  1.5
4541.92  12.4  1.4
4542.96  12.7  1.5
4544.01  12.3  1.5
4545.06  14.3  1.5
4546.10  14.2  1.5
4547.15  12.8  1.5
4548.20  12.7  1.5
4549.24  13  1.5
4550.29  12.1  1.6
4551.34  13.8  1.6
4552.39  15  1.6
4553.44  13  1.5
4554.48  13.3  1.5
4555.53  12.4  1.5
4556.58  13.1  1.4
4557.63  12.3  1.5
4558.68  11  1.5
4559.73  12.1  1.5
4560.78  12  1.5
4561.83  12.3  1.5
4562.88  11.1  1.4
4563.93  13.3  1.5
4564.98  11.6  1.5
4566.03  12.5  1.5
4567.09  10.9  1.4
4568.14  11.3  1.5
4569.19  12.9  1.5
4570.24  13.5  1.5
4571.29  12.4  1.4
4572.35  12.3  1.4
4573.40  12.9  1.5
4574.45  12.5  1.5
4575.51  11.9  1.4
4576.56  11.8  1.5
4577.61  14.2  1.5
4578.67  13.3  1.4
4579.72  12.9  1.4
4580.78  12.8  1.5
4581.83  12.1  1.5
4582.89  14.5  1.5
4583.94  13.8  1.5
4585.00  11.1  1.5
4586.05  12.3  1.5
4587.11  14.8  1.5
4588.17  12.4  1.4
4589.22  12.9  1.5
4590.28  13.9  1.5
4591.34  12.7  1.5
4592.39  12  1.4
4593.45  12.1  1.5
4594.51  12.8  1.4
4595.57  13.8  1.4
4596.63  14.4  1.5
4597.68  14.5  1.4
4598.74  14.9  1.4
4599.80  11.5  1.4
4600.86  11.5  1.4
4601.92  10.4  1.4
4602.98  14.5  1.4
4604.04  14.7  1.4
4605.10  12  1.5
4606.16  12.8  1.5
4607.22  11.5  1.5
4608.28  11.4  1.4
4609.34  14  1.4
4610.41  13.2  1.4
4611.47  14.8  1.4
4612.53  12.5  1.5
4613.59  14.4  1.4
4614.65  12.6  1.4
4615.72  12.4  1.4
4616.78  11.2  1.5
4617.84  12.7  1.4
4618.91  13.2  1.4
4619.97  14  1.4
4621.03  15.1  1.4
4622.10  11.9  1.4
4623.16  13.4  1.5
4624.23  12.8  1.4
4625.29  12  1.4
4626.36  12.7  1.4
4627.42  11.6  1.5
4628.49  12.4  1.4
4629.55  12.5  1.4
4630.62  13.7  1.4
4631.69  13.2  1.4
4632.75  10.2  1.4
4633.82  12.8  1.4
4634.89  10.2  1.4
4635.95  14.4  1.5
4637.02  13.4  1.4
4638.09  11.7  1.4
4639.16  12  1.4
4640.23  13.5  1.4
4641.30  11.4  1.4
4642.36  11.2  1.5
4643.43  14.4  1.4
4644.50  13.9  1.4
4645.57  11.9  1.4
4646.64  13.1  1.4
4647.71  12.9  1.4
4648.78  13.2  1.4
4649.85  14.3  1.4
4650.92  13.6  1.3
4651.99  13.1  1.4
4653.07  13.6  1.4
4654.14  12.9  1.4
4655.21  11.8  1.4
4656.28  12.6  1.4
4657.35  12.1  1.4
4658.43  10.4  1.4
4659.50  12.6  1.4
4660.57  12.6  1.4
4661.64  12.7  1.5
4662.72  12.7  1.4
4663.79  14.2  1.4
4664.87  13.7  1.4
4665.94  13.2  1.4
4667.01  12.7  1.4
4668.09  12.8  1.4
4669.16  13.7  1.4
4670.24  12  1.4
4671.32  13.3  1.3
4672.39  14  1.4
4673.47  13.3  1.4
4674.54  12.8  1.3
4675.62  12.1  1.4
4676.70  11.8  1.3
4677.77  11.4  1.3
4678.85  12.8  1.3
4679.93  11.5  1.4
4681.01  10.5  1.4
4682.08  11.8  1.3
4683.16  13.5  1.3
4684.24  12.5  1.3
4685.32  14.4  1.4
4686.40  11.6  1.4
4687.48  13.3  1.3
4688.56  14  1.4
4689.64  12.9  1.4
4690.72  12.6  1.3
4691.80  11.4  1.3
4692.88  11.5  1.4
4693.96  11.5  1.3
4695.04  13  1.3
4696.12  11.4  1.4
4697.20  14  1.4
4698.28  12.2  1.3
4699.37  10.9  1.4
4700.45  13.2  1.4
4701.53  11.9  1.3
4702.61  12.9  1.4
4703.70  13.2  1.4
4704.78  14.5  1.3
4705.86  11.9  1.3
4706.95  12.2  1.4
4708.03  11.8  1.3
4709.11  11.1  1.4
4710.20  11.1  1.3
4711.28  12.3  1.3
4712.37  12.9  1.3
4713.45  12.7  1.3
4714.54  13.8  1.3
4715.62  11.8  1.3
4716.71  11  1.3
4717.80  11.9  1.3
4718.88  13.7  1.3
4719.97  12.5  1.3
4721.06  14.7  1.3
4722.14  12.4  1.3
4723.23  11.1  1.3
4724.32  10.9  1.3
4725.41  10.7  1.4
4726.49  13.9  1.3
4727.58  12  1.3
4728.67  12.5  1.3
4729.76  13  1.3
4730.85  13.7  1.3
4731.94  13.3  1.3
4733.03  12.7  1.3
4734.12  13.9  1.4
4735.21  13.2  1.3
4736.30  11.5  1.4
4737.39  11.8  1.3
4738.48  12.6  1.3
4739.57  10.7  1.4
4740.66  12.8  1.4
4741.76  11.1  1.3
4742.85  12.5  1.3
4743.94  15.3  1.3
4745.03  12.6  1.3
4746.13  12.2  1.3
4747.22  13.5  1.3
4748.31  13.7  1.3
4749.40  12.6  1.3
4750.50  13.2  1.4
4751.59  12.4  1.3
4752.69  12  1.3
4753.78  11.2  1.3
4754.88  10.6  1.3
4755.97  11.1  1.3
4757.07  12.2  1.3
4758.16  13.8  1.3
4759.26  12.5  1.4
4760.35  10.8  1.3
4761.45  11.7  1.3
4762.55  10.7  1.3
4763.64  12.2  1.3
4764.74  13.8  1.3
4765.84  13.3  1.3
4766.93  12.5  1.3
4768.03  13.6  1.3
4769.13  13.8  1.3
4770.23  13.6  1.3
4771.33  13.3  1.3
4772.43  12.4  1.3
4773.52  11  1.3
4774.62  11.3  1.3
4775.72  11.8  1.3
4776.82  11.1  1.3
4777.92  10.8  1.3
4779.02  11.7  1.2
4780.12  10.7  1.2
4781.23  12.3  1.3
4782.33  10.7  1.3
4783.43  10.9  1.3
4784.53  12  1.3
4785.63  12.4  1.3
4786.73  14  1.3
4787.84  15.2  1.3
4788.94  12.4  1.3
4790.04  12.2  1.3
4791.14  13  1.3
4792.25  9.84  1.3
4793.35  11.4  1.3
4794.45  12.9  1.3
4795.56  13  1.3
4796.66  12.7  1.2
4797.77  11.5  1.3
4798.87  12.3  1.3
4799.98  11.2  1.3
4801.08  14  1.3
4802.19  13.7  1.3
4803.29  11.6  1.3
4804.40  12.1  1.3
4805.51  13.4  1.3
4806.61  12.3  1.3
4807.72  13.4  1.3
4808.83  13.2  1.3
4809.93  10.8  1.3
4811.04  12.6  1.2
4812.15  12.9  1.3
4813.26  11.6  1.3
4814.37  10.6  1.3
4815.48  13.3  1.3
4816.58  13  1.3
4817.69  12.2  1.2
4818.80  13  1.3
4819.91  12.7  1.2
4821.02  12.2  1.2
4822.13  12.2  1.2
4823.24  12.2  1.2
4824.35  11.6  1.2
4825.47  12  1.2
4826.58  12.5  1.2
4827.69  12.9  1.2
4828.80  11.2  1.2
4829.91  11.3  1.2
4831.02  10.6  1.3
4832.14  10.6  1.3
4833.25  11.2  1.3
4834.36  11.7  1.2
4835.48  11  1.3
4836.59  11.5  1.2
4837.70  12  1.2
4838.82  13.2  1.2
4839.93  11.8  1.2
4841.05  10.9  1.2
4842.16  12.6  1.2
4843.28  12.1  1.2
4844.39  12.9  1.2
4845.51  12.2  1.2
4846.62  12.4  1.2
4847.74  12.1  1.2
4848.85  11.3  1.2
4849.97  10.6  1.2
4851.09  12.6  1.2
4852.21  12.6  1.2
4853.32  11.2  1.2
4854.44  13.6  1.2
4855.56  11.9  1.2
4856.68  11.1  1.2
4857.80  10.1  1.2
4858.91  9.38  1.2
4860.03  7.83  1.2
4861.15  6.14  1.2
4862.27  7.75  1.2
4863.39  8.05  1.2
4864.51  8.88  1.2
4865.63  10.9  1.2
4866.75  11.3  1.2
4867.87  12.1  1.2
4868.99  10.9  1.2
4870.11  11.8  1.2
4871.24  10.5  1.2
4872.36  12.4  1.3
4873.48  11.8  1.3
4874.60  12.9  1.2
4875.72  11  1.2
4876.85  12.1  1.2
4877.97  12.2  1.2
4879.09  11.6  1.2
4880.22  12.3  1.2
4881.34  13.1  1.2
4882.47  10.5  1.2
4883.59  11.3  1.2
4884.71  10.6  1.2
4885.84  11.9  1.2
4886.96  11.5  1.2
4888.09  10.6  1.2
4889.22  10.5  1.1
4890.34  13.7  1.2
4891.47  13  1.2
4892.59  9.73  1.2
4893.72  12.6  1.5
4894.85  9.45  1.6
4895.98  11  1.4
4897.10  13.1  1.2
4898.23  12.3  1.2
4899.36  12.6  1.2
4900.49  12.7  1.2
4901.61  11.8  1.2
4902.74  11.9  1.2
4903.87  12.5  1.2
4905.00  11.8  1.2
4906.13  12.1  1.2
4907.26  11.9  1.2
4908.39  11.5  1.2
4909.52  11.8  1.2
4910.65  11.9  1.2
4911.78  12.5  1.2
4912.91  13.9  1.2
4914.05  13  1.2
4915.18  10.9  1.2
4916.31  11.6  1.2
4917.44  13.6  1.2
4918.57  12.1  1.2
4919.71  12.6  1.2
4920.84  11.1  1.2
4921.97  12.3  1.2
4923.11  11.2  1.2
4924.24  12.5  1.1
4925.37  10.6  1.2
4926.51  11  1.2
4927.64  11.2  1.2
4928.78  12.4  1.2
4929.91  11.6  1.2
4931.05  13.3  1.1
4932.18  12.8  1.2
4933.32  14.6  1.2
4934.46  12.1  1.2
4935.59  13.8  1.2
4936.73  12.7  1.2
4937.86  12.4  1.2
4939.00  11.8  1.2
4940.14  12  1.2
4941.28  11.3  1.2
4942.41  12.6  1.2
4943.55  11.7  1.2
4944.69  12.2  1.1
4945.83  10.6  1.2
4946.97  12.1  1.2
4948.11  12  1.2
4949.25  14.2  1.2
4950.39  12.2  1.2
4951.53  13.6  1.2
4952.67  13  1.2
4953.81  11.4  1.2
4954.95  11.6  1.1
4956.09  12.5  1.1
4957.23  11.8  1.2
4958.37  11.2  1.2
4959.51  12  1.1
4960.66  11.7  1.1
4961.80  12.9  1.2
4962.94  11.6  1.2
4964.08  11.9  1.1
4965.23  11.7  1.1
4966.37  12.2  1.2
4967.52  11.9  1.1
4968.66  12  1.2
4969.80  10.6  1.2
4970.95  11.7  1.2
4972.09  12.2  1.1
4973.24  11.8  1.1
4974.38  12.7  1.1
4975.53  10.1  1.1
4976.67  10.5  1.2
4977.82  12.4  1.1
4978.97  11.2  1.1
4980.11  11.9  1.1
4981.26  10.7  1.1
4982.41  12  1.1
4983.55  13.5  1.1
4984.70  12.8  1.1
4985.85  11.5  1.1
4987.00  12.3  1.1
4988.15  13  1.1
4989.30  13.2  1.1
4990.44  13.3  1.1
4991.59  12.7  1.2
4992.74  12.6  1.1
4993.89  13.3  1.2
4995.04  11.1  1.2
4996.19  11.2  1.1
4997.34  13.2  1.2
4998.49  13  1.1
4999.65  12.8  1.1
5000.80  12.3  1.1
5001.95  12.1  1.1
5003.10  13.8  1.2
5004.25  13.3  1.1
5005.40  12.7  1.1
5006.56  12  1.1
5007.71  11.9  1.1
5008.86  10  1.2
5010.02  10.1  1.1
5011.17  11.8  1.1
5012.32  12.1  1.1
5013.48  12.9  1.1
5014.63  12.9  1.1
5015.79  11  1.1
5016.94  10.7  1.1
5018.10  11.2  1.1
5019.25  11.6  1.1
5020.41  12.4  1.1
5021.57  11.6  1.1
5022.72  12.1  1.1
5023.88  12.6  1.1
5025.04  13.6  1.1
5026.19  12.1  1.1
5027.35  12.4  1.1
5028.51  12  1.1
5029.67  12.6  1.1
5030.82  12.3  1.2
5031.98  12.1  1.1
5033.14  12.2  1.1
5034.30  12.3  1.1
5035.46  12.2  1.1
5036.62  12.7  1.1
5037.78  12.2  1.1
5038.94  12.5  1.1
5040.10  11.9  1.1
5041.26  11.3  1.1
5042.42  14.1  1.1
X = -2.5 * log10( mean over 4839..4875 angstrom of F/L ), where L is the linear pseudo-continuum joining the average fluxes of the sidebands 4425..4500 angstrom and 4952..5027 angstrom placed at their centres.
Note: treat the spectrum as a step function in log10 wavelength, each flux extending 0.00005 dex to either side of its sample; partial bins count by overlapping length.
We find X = 0.11 mag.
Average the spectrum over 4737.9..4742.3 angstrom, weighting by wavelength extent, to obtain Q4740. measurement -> 11.8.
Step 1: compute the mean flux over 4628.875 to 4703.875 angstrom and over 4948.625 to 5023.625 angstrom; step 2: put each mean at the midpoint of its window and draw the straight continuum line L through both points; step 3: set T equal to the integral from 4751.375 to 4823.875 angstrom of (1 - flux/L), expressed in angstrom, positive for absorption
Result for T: 0.96 angstrom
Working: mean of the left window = 12.6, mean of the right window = 12.1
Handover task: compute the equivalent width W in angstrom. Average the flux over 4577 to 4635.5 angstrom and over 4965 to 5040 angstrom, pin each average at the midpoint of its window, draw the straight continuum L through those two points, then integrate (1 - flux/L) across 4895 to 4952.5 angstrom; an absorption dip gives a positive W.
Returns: 0.3 angstrom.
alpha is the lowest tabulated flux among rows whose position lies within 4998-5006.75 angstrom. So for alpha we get 12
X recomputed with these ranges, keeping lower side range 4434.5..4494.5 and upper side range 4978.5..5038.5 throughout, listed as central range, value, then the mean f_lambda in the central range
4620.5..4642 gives 0.022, 12.5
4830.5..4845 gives 0.070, 11.7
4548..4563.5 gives 0.025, 12.6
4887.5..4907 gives 0.049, 11.8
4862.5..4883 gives 0.104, 11.3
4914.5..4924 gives 0.035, 12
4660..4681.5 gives 0.004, 12.7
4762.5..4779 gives 0.017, 12.4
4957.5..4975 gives 0.037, 11.9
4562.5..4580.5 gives 0.038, 12.4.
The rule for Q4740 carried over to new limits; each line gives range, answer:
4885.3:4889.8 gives 11.1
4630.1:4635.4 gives 12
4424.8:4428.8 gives 13.7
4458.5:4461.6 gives 13.7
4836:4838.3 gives 11.8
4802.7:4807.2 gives 12.4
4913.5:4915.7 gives 12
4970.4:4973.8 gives 11.9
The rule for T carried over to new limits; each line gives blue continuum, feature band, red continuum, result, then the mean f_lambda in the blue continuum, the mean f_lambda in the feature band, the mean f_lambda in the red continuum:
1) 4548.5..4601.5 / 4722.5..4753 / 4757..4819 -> -0.33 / 12.7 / 12.6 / 12.3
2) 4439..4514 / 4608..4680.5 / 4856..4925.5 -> -1.60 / 13.2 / 12.8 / 11.4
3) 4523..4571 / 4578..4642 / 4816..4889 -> -2.01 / 12.7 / 12.8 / 11.4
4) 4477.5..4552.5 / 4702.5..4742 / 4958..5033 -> 0.57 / 13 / 12.4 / 12.1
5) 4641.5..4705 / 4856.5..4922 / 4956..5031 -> 4.52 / 12.7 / 11.4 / 12.1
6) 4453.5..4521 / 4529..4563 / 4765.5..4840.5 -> 0.46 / 13.2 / 12.8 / 12.2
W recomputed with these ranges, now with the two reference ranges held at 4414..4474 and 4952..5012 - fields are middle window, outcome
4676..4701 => 0.76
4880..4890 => 0.72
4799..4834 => 0.66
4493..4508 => -0.39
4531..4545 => 0.23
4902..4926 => 0.30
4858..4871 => 2.88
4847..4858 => 0.51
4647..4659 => 0.02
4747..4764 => 0.62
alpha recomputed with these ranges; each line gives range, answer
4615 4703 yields 10.2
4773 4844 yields 9.84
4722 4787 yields 10.6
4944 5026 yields 10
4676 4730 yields 10.5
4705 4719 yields 11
